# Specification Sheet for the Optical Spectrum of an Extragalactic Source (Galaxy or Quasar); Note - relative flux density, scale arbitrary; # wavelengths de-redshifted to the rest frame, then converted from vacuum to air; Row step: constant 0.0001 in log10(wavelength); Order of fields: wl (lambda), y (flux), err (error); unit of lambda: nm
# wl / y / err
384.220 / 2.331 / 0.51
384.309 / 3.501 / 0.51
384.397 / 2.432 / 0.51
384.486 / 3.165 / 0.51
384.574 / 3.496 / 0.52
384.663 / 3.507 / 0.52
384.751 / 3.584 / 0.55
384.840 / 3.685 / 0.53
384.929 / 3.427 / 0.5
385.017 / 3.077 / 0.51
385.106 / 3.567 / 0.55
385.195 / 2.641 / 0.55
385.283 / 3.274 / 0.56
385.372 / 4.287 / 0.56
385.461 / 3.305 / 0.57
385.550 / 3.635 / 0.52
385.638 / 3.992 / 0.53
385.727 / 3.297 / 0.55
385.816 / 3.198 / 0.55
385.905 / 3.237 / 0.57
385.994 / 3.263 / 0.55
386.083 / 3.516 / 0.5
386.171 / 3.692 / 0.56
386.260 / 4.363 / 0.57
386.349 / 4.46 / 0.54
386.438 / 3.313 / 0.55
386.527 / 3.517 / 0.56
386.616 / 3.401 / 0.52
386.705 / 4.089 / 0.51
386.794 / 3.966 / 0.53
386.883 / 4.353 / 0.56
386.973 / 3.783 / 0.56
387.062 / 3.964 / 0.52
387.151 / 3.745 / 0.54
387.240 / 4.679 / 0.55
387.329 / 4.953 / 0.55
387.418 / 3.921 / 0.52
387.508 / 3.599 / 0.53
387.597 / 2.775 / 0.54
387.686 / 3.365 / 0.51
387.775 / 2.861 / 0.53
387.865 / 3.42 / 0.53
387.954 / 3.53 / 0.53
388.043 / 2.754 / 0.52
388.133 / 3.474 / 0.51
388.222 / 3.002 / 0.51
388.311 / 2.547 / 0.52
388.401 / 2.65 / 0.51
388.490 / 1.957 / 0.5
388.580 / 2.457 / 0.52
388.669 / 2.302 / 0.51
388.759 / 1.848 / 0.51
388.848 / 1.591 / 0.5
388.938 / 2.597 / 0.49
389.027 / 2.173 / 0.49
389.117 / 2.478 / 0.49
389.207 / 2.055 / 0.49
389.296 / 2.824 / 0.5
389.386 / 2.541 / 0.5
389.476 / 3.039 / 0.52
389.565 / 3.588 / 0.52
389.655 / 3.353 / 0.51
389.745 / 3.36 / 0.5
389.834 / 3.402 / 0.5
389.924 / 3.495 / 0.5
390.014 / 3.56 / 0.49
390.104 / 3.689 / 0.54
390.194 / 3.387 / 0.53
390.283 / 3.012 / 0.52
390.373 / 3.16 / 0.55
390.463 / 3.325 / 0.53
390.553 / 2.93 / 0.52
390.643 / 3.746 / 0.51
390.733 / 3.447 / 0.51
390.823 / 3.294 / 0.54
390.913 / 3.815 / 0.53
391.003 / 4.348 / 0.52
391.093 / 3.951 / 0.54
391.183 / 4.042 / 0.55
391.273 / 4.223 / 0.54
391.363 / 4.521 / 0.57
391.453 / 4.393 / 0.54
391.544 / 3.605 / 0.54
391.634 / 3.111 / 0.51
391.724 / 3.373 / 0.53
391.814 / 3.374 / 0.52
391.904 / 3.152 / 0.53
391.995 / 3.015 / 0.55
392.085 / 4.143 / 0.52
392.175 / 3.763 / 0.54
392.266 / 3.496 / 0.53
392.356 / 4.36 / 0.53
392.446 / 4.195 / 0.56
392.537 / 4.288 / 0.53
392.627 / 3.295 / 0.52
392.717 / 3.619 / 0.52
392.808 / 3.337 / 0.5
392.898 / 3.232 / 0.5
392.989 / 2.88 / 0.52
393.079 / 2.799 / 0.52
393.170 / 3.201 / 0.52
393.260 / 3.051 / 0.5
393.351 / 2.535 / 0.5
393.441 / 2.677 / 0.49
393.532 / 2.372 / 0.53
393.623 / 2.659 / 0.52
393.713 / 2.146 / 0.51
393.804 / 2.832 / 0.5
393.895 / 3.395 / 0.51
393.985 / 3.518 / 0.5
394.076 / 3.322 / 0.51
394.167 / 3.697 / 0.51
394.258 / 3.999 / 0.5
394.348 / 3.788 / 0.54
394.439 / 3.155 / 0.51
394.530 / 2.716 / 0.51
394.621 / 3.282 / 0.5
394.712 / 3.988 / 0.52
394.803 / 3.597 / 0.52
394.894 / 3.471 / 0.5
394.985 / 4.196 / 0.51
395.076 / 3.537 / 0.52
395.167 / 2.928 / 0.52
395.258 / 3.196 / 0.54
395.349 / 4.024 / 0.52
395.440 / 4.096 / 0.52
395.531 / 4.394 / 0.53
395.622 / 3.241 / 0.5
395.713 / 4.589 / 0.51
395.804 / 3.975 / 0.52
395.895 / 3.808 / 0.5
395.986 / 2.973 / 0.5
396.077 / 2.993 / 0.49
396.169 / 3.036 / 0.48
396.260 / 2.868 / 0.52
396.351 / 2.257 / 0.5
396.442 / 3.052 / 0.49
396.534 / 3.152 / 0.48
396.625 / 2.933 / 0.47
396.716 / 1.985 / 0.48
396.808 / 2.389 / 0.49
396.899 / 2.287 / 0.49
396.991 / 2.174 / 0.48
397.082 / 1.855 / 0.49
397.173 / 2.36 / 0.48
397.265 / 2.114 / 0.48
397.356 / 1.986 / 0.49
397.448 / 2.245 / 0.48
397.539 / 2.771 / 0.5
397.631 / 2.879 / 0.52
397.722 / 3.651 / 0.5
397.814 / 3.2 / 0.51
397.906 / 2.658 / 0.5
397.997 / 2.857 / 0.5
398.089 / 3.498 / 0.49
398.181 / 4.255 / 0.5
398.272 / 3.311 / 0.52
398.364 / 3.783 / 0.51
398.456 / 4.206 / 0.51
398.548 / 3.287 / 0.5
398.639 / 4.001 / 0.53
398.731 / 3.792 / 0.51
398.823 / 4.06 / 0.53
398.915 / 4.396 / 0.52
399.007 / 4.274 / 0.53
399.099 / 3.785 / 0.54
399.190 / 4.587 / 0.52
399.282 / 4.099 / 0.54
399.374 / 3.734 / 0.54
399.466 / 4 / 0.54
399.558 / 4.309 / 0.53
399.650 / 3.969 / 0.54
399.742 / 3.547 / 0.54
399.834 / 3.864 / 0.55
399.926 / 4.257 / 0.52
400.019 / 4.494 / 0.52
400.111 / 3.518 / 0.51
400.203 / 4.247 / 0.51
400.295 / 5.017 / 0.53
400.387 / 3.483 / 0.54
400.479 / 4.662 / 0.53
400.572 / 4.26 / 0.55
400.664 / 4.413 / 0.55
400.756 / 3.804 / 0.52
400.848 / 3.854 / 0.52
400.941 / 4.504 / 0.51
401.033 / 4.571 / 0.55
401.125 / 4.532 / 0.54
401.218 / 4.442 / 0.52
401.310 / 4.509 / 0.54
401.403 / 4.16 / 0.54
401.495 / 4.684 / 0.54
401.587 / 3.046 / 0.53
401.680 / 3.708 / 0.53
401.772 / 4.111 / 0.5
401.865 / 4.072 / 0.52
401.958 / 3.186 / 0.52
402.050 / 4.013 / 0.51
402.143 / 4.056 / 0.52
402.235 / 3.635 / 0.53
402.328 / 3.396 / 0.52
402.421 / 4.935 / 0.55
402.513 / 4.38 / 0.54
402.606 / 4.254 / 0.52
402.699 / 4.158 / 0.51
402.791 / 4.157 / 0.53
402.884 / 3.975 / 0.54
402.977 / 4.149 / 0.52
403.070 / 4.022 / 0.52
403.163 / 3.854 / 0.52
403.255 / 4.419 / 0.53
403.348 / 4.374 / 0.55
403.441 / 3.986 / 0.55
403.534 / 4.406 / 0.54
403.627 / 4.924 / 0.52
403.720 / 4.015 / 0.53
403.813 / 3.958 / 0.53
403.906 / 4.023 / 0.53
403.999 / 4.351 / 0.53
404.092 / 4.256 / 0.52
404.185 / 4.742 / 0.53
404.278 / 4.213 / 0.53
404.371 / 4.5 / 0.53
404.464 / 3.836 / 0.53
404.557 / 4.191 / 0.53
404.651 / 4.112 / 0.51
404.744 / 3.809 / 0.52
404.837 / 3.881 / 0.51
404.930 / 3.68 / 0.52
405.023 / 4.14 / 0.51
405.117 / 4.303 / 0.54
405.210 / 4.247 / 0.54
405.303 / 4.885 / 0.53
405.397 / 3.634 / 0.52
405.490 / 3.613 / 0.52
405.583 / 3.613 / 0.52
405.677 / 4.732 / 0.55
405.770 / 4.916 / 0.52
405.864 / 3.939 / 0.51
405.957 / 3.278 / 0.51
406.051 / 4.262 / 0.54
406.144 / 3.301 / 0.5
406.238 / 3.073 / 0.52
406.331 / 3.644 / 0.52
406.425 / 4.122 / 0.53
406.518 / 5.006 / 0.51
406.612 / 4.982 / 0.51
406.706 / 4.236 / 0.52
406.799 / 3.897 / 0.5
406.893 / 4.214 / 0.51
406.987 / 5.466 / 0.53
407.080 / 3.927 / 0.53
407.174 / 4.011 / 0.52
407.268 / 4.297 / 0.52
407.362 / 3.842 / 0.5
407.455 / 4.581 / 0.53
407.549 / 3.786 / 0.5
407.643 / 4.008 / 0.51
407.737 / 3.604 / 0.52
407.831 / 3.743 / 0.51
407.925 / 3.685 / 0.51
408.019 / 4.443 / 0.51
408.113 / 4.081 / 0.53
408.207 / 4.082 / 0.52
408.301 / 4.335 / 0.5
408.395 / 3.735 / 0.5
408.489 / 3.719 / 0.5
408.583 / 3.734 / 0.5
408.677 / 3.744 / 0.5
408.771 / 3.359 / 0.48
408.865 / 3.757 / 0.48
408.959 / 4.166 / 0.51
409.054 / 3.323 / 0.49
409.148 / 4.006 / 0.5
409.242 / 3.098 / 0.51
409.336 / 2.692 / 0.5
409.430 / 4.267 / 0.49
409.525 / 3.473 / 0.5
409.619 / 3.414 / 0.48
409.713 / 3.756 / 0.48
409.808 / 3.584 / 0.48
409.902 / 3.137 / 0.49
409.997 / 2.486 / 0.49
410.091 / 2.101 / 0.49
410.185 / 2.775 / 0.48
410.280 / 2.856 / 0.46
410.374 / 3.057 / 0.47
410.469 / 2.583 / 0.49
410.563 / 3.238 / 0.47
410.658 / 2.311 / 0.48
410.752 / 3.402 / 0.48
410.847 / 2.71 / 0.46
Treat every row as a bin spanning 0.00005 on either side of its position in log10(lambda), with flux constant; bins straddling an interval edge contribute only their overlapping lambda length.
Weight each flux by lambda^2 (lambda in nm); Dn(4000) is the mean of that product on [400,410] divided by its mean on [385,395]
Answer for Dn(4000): 1.3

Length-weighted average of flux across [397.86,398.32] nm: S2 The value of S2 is 3.32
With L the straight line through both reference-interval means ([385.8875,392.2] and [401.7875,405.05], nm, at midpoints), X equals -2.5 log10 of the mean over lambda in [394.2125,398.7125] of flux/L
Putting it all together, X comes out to 0.17 mag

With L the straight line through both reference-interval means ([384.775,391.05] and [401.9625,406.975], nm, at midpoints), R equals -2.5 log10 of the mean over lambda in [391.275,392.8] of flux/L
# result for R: -0.06 mag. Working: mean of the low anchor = 3.32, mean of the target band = 3.73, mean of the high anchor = 4.13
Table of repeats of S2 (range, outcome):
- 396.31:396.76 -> 2.68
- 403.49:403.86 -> 4.32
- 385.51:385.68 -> 3.83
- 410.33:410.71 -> 2.8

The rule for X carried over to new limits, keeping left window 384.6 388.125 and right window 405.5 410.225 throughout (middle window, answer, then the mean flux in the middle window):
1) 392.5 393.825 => 0.225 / 2.99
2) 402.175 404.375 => -0.115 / 4.21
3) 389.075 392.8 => 0.046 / 3.51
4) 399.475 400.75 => -0.108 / 4.14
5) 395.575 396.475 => 0.131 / 3.29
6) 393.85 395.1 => 0.044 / 3.55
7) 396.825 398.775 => 0.236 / 3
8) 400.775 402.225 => -0.087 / 4.08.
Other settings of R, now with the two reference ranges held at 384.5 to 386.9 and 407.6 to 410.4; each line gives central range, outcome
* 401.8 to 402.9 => -0.133 mag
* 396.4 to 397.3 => 0.416 mag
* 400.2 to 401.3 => -0.212 mag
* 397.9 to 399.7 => -0.090 mag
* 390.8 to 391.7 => -0.103 mag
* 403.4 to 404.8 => -0.187 mag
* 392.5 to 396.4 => 0.077 mag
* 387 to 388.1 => -0.015 mag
